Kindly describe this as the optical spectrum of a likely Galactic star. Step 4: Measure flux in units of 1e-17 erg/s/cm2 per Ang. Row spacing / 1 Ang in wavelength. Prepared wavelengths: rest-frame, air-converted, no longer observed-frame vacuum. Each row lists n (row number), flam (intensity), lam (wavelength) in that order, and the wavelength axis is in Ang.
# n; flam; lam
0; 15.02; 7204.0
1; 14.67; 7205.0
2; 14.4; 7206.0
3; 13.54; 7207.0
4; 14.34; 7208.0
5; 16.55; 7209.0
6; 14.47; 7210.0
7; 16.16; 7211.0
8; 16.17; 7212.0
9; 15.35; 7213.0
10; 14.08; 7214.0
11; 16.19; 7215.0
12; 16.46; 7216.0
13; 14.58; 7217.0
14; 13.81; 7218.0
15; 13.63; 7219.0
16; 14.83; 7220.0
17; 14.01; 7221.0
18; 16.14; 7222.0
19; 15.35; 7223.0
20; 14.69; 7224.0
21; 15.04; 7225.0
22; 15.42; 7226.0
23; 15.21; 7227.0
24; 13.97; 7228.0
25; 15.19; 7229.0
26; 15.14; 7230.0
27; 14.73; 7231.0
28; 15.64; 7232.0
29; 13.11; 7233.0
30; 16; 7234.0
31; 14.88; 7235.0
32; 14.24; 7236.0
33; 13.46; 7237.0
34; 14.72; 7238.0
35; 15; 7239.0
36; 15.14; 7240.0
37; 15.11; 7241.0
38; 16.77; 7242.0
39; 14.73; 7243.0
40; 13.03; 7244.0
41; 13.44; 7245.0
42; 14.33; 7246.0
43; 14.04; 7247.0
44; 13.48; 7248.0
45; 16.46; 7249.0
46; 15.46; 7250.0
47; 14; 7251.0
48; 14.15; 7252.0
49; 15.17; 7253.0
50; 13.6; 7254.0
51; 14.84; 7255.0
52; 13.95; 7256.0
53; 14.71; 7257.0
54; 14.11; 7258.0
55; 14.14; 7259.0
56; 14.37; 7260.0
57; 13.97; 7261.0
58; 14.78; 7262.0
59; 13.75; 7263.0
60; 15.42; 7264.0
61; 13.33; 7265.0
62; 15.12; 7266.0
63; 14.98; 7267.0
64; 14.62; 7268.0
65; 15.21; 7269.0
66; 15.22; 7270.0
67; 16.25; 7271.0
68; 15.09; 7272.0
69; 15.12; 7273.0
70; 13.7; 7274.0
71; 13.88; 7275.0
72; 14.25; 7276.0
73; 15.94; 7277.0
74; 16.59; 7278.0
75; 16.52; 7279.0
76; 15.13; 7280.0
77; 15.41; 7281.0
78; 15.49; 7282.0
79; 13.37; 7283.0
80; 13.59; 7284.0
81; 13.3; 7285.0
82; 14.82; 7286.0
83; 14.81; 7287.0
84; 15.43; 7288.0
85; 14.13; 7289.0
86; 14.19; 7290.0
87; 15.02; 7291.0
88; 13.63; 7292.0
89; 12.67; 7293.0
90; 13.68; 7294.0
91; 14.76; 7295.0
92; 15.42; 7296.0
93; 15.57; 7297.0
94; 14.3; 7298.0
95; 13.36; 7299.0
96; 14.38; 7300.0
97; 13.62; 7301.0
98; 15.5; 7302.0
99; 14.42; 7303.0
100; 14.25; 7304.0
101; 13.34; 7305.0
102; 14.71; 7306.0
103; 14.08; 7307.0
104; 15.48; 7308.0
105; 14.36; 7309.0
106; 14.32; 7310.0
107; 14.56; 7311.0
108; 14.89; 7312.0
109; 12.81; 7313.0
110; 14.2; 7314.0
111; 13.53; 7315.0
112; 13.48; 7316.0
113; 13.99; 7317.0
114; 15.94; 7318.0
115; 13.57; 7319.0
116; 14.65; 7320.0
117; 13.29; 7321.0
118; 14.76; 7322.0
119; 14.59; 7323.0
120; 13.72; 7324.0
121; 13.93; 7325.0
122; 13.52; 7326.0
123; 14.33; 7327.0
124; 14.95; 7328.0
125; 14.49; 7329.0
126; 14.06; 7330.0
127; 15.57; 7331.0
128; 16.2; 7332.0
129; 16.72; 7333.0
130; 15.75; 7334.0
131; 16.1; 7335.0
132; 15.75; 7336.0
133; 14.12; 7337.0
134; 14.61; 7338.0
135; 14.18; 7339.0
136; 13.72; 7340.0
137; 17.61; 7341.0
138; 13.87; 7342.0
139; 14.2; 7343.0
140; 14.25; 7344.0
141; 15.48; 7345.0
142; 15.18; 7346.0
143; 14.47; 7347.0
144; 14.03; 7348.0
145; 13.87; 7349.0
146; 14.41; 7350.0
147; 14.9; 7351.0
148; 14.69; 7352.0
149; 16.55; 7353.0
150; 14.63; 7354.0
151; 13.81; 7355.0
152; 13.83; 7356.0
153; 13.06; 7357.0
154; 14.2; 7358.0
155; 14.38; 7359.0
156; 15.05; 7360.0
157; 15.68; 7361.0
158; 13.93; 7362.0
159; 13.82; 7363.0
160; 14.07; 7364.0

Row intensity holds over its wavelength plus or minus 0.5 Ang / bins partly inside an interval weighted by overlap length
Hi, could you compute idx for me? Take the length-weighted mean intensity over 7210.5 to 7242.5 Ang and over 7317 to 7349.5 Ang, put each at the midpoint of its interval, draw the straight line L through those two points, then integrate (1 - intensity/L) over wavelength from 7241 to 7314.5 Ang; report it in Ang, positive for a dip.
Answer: 1.6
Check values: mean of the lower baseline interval 15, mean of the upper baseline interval 14.7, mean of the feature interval 14.5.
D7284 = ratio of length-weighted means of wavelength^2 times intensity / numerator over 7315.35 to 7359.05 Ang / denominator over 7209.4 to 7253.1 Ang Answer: 1.01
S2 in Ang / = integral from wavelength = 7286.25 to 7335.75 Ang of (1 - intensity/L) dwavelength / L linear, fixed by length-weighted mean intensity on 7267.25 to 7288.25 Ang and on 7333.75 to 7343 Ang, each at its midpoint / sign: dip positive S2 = 1.7 Ang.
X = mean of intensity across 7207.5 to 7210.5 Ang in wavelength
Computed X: 15.1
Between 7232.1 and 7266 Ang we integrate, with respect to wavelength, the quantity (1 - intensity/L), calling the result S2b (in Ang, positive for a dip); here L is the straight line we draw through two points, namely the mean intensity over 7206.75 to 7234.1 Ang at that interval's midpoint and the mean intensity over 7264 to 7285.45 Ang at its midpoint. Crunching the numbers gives 1.0 Ang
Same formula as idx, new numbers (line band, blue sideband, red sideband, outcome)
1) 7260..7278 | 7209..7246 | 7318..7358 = 0.0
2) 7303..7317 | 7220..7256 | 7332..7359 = 0.6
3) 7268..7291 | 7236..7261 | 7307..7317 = -0.9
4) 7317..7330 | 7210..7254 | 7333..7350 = 0.5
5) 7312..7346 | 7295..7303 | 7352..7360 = -0.3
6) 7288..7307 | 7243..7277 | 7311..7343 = 0.3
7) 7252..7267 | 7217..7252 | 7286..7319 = 0.2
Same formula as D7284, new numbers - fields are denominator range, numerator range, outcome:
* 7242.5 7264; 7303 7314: 1.01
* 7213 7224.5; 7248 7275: 0.99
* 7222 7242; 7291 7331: 0.98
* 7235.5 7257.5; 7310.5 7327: 0.99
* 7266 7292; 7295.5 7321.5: 0.97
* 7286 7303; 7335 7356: 1.04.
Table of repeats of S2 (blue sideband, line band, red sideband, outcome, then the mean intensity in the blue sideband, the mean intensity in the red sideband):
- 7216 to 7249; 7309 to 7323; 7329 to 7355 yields 0.7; 14.7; 15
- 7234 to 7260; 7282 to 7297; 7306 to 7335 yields 0.2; 14.5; 14.5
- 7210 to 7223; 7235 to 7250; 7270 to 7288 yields 0.4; 15.1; 14.9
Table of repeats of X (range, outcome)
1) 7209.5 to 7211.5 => 15.3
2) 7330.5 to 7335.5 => 16.1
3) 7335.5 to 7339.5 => 14.7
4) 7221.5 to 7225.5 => 15.3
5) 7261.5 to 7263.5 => 14.3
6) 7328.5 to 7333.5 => 15.4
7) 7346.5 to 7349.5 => 14.1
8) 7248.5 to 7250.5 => 16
